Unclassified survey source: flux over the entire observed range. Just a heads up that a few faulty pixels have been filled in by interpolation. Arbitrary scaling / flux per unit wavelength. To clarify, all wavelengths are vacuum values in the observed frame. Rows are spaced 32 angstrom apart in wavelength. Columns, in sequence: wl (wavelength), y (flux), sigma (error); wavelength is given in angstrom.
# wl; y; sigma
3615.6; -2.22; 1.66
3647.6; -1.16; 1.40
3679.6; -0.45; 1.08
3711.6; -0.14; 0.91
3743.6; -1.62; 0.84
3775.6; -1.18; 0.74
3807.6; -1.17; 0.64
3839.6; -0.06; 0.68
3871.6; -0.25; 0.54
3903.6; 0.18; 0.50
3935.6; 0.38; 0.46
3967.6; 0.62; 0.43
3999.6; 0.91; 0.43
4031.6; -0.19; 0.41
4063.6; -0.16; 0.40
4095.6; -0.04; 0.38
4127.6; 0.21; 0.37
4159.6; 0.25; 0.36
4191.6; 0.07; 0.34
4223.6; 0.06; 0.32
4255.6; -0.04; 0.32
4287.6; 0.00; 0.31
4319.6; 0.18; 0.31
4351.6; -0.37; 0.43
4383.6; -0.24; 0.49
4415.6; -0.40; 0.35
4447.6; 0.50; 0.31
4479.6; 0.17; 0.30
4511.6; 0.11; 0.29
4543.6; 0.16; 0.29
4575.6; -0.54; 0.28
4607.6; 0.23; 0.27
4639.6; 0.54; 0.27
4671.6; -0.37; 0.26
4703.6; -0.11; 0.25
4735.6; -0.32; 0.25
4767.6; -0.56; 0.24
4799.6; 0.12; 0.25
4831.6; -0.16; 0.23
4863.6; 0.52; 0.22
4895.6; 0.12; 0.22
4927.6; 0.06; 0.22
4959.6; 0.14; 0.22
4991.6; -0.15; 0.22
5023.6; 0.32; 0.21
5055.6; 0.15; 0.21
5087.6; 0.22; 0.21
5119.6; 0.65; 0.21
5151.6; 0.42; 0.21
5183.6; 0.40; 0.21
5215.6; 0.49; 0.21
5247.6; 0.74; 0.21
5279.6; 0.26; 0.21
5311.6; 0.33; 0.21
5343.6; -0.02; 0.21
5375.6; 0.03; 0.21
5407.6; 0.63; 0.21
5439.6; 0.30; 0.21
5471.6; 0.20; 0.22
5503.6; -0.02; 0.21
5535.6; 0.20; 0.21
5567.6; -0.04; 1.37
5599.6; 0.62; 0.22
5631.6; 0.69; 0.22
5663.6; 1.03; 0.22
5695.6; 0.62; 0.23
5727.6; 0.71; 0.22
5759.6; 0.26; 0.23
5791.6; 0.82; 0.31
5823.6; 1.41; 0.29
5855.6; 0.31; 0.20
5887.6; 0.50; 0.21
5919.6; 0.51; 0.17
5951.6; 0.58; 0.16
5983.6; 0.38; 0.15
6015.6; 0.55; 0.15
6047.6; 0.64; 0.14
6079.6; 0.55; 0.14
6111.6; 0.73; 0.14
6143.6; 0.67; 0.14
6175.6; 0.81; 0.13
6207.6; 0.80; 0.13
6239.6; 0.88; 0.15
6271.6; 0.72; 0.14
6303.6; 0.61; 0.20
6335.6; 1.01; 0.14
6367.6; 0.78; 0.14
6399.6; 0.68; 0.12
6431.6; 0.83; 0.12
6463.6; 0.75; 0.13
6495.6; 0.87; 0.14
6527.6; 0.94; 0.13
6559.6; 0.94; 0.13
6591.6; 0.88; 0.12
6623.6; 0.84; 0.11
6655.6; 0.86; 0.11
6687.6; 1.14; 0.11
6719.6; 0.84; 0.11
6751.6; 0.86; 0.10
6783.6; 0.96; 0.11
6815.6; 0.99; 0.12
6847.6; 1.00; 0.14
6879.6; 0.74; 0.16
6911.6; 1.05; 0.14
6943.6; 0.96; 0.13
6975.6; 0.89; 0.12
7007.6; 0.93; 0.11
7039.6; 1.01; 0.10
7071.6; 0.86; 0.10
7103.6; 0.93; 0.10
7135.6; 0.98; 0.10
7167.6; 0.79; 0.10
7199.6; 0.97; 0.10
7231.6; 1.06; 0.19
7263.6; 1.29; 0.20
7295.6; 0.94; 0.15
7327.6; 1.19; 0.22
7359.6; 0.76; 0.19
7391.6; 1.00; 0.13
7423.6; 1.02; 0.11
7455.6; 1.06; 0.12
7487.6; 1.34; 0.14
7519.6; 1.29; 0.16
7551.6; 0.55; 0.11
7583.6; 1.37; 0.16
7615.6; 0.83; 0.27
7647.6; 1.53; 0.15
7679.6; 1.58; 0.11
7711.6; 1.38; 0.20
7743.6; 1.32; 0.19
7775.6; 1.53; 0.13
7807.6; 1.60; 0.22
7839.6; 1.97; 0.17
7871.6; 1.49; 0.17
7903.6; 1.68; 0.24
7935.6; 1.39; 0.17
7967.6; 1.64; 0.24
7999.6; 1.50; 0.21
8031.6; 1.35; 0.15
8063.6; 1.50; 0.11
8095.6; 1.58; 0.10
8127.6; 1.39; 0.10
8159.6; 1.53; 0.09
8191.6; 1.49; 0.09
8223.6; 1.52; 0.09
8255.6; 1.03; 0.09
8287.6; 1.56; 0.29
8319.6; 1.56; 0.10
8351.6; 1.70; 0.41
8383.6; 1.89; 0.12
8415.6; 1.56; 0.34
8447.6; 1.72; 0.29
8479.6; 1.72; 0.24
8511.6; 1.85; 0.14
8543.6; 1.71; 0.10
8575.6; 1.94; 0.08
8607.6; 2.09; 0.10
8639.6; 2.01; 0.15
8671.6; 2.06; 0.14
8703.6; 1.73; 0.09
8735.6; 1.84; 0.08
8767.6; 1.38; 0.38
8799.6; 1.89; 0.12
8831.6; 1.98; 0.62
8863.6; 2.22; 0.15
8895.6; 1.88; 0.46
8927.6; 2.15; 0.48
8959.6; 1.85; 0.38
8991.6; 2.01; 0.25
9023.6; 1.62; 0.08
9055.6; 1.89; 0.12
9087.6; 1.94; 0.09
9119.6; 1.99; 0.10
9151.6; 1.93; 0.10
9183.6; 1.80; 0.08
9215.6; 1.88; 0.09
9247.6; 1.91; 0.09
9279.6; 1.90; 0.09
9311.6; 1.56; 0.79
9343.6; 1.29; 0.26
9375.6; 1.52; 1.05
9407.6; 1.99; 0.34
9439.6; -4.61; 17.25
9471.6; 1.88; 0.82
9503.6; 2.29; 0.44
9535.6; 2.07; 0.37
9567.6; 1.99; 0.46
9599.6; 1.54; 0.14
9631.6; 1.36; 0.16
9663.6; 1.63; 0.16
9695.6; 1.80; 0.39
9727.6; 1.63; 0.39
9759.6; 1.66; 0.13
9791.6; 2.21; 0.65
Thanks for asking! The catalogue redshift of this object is 0.92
